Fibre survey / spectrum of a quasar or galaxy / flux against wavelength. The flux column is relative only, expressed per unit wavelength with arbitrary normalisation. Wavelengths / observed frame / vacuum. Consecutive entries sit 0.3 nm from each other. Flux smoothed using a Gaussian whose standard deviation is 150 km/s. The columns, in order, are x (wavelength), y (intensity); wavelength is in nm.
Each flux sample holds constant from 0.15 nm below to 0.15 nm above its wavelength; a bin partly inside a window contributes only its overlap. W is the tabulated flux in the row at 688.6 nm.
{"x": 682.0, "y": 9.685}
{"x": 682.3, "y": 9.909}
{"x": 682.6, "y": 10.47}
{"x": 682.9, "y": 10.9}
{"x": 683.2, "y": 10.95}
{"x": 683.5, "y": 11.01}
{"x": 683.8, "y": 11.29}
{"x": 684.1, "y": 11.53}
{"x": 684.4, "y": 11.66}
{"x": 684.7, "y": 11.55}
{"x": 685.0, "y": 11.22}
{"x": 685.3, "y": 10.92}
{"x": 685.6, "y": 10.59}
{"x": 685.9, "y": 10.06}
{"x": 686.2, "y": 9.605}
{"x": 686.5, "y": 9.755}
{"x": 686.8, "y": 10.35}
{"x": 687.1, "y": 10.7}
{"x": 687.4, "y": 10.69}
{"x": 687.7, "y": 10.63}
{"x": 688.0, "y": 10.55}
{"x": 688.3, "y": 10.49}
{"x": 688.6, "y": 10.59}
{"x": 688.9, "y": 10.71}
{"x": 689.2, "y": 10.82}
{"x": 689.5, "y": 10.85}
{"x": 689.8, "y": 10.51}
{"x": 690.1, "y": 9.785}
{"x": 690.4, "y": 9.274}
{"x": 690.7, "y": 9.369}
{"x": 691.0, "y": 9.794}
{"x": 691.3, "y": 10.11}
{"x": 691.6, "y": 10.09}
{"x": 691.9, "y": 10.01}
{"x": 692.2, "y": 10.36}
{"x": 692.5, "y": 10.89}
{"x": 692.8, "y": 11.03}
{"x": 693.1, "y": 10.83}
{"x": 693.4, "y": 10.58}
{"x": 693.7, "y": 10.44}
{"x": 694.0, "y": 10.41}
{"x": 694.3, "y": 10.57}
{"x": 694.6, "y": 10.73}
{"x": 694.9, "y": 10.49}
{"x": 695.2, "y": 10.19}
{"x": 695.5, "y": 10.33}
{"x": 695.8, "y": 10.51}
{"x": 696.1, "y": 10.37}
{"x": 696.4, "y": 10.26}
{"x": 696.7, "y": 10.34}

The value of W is 10.59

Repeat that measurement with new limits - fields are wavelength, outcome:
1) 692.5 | 10.89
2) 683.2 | 10.95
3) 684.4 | 11.66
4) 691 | 9.794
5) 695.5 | 10.33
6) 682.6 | 10.47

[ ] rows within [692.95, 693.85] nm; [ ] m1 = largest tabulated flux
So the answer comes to 10.83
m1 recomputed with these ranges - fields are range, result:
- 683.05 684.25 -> 11.53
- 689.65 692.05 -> 10.51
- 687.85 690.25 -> 10.85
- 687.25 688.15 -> 10.69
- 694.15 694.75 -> 10.73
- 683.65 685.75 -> 11.66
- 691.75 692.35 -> 10.36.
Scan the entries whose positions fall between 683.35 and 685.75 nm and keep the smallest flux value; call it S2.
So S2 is 10.59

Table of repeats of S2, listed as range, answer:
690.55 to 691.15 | 9.369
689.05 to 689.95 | 10.51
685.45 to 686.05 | 10.06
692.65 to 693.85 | 10.44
